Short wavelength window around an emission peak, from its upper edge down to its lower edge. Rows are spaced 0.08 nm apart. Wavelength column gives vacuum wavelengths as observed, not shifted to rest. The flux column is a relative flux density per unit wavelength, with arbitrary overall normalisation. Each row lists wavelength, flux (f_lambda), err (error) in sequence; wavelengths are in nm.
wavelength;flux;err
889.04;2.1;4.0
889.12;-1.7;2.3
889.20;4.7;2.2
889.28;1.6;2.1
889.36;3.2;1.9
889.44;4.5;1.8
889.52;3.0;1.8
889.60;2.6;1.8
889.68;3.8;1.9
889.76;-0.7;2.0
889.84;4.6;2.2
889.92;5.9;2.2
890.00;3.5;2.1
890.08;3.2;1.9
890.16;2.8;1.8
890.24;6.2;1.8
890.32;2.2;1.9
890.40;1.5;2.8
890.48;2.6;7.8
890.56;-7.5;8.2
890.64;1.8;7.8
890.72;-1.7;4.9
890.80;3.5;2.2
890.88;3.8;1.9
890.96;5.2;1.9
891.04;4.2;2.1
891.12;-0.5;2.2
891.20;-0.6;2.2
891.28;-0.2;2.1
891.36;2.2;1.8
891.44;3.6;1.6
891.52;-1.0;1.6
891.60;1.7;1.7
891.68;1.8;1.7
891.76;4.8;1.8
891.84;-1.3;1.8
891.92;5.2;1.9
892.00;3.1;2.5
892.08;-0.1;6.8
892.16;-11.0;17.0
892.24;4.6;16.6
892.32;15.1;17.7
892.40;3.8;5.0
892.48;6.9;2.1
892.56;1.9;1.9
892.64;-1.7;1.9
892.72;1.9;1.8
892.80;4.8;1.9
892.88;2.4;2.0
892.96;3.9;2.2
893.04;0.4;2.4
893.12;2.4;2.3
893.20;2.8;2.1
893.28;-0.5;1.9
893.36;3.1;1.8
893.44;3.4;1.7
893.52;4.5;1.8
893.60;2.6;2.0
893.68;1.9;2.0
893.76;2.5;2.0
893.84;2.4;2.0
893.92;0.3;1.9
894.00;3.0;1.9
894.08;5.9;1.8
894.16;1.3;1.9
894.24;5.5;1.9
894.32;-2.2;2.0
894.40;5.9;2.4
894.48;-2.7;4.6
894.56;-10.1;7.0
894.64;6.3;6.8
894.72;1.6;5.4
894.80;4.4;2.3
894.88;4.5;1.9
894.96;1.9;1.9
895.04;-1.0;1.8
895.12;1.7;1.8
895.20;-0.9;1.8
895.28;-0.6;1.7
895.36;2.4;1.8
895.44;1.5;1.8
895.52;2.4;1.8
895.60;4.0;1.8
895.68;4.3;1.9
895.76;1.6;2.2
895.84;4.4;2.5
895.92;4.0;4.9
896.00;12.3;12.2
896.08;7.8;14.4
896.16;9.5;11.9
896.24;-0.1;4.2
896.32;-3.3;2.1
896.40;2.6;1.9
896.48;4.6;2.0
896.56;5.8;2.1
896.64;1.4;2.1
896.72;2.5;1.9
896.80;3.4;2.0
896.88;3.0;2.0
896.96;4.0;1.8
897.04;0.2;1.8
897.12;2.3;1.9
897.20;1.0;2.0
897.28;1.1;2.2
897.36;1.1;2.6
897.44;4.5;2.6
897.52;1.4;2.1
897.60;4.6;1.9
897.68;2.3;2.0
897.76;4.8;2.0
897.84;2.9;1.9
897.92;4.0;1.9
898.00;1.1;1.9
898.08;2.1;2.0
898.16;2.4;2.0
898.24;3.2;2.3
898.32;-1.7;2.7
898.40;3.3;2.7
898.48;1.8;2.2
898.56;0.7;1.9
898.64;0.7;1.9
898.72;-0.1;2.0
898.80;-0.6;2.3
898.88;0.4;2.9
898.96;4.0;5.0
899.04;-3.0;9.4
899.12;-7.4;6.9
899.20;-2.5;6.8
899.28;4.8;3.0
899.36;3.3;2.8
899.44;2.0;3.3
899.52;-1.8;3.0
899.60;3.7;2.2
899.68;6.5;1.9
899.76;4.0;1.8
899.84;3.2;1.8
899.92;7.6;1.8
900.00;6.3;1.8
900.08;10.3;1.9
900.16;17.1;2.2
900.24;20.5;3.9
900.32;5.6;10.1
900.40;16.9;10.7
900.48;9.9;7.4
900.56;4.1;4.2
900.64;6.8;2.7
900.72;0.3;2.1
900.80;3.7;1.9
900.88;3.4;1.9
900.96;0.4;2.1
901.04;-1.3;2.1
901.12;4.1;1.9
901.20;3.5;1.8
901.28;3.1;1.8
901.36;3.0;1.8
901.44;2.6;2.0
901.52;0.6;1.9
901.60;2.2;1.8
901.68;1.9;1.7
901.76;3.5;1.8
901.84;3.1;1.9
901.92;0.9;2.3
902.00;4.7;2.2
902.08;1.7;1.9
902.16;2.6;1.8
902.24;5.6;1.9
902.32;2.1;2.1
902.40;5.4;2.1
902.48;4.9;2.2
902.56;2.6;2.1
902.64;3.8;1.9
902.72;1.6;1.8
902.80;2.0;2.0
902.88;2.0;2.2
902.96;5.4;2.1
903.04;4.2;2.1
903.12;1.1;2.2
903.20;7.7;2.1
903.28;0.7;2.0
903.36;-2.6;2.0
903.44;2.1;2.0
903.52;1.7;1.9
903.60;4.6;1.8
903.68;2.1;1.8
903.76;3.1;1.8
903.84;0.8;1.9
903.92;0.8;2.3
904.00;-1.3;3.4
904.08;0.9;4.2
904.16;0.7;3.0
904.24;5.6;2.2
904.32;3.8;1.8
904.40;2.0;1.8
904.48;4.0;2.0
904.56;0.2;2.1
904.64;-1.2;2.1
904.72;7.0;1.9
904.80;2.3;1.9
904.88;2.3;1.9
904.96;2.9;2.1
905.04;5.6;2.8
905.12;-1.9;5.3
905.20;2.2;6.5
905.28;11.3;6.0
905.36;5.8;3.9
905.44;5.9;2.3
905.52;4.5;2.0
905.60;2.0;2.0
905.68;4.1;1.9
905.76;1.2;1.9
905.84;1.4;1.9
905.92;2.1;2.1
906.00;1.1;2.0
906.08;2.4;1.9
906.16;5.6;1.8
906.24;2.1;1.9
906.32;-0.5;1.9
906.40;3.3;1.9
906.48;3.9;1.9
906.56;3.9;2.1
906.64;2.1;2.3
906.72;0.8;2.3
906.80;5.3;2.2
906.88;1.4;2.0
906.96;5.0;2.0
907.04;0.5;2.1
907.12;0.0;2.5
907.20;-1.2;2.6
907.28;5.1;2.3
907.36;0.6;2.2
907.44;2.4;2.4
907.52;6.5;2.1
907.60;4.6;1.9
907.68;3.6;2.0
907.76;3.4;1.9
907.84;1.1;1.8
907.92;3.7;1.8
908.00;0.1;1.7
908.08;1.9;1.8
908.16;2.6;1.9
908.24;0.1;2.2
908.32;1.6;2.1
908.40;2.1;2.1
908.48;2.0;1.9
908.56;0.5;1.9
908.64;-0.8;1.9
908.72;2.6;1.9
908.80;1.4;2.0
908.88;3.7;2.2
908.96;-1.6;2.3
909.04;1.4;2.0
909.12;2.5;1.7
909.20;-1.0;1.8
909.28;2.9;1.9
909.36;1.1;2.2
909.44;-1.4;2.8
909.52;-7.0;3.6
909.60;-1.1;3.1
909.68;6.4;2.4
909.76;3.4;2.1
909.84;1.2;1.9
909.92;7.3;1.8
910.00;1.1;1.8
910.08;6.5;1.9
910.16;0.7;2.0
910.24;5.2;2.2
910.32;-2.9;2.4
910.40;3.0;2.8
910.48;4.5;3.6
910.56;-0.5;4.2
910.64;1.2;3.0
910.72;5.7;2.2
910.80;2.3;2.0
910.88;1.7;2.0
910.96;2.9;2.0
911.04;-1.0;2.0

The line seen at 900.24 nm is Hbeta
